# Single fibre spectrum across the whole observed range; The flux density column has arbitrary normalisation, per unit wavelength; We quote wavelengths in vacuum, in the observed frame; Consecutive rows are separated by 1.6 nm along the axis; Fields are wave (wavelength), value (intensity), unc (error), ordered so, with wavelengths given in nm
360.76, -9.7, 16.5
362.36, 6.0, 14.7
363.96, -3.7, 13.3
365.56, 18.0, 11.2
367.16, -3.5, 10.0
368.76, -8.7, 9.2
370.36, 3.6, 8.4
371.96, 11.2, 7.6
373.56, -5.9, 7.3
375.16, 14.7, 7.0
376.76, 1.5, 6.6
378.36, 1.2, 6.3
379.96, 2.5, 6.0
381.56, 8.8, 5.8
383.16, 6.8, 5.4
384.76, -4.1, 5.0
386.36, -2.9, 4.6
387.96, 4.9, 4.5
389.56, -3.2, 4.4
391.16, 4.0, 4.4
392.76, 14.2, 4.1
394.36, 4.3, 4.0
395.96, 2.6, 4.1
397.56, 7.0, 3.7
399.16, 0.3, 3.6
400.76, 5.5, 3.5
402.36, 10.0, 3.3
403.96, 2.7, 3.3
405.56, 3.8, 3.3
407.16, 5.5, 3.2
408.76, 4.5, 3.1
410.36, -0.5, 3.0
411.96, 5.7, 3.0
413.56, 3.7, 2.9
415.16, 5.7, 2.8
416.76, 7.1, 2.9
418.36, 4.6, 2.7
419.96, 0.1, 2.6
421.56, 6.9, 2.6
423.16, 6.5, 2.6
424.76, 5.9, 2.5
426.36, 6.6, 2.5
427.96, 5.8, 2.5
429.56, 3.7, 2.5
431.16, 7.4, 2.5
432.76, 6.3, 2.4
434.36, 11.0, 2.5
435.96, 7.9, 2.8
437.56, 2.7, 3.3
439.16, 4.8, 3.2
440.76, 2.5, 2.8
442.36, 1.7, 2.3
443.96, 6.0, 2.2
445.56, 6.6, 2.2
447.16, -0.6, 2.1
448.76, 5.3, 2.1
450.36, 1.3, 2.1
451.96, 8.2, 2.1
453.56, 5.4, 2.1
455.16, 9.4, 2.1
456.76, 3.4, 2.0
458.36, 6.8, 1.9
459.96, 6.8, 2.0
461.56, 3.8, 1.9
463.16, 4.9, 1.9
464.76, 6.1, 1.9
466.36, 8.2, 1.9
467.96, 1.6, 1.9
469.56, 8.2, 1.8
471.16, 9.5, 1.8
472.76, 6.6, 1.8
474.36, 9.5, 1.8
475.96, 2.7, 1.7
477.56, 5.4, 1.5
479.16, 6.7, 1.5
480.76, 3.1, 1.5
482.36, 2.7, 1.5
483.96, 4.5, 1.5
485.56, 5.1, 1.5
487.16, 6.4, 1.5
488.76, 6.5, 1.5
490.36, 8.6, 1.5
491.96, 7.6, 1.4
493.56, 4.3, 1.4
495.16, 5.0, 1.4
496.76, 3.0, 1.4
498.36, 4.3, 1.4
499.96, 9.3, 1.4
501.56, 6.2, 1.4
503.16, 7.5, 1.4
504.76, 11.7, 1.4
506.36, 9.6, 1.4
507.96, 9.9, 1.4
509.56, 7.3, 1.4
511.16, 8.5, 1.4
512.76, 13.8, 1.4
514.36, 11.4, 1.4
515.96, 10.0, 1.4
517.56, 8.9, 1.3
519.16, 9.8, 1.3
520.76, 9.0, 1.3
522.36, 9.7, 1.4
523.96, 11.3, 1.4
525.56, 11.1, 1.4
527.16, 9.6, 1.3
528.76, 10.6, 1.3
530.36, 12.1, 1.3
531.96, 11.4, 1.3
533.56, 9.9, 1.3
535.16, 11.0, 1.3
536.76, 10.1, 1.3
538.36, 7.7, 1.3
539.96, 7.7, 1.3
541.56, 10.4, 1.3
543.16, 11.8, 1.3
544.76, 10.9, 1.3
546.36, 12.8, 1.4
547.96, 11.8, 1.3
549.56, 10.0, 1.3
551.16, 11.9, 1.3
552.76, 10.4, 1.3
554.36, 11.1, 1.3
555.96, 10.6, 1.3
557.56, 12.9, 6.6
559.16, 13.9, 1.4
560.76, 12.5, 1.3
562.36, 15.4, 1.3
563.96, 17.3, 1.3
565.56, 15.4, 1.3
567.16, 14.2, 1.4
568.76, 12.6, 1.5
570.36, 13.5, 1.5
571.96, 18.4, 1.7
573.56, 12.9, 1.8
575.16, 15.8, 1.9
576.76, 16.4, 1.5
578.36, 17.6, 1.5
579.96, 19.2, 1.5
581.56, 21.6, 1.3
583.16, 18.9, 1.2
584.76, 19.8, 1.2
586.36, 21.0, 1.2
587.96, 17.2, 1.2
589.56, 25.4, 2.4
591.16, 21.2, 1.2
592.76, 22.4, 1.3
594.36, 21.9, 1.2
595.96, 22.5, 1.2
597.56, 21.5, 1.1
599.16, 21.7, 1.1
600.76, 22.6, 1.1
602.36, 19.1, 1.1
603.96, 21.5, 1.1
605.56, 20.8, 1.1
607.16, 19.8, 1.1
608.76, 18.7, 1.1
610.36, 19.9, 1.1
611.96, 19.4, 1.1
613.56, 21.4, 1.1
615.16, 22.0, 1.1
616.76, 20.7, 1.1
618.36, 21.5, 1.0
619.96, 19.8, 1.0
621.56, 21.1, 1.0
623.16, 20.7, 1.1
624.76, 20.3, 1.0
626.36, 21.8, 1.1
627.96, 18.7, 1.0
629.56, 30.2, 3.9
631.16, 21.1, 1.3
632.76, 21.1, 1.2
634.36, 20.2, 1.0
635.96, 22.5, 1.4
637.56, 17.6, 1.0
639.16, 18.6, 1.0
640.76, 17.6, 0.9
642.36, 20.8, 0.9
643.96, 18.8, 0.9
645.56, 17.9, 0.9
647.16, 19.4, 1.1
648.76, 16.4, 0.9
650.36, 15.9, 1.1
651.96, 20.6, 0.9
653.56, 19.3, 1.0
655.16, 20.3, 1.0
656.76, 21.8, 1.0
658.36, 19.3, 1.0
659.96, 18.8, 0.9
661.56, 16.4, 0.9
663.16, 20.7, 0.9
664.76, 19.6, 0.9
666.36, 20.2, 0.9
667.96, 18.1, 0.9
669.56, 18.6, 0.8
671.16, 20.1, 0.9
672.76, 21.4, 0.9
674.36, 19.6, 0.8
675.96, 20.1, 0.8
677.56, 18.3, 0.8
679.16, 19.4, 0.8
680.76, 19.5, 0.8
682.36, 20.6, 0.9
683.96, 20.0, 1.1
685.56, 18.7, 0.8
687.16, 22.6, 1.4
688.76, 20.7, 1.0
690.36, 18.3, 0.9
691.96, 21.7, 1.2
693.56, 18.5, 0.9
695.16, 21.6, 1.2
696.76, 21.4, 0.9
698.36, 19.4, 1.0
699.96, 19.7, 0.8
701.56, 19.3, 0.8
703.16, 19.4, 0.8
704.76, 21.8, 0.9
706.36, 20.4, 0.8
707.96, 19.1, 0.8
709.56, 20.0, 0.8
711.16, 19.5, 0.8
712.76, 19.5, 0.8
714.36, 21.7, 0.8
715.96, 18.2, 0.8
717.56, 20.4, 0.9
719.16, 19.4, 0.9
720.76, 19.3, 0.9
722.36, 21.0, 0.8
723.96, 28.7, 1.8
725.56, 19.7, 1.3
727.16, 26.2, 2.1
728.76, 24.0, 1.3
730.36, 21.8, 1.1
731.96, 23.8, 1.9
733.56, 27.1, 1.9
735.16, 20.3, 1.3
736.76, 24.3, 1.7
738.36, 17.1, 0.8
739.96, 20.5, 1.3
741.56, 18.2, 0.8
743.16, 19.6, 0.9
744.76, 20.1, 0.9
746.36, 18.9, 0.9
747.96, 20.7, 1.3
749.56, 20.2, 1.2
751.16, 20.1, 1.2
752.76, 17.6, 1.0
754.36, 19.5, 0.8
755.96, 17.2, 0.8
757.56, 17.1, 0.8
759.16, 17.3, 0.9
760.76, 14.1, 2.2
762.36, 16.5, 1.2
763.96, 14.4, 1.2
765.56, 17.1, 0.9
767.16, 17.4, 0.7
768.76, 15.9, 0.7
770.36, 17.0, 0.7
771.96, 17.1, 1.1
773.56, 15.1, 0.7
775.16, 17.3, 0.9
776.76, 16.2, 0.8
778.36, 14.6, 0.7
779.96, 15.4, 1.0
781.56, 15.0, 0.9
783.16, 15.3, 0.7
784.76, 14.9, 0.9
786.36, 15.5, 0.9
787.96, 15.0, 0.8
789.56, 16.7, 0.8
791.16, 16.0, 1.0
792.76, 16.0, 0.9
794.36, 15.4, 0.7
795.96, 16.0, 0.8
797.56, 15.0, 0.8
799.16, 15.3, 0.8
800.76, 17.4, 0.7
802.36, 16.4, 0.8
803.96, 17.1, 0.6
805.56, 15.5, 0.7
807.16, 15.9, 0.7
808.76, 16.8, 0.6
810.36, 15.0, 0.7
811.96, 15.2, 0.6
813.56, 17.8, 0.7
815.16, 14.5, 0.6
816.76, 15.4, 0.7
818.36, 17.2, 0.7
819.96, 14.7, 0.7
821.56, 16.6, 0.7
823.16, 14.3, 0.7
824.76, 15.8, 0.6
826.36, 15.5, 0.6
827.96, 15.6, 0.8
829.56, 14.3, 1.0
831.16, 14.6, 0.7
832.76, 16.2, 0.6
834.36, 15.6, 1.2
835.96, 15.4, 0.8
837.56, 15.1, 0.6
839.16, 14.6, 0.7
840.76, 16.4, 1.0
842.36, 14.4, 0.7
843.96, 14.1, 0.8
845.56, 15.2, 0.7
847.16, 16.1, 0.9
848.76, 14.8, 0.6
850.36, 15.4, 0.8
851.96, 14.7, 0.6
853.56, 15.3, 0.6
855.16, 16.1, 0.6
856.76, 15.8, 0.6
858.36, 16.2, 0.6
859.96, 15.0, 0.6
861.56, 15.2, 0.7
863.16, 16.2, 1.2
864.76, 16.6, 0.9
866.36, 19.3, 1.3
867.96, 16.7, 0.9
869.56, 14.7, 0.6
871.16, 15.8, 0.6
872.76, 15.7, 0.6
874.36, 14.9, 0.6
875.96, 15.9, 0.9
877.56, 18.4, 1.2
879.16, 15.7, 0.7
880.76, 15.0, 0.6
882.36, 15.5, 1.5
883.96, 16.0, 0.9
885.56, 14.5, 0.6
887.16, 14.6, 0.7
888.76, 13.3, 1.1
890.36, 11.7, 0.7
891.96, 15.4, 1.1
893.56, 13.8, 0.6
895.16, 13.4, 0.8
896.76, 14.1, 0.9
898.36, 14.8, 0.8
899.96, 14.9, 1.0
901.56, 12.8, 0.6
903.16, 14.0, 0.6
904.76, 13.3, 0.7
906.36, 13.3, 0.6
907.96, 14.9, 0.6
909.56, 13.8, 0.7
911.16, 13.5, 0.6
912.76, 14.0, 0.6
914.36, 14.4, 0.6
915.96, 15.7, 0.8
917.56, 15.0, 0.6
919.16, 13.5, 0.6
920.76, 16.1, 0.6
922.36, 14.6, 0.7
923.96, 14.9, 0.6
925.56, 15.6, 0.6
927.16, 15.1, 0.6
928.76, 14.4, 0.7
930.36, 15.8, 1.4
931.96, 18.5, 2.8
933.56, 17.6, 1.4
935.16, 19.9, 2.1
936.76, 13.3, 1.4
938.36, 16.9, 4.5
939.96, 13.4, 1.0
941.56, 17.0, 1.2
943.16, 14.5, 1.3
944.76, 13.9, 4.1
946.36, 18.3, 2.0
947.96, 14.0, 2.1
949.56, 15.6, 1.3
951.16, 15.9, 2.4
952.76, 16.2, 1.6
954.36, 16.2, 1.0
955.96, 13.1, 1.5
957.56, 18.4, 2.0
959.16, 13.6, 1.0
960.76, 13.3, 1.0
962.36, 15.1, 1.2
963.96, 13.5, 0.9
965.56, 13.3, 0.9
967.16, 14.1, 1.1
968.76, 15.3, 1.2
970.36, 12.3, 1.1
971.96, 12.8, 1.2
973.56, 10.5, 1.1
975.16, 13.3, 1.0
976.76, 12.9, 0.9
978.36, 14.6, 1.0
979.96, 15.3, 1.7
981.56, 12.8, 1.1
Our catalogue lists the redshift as 0.255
